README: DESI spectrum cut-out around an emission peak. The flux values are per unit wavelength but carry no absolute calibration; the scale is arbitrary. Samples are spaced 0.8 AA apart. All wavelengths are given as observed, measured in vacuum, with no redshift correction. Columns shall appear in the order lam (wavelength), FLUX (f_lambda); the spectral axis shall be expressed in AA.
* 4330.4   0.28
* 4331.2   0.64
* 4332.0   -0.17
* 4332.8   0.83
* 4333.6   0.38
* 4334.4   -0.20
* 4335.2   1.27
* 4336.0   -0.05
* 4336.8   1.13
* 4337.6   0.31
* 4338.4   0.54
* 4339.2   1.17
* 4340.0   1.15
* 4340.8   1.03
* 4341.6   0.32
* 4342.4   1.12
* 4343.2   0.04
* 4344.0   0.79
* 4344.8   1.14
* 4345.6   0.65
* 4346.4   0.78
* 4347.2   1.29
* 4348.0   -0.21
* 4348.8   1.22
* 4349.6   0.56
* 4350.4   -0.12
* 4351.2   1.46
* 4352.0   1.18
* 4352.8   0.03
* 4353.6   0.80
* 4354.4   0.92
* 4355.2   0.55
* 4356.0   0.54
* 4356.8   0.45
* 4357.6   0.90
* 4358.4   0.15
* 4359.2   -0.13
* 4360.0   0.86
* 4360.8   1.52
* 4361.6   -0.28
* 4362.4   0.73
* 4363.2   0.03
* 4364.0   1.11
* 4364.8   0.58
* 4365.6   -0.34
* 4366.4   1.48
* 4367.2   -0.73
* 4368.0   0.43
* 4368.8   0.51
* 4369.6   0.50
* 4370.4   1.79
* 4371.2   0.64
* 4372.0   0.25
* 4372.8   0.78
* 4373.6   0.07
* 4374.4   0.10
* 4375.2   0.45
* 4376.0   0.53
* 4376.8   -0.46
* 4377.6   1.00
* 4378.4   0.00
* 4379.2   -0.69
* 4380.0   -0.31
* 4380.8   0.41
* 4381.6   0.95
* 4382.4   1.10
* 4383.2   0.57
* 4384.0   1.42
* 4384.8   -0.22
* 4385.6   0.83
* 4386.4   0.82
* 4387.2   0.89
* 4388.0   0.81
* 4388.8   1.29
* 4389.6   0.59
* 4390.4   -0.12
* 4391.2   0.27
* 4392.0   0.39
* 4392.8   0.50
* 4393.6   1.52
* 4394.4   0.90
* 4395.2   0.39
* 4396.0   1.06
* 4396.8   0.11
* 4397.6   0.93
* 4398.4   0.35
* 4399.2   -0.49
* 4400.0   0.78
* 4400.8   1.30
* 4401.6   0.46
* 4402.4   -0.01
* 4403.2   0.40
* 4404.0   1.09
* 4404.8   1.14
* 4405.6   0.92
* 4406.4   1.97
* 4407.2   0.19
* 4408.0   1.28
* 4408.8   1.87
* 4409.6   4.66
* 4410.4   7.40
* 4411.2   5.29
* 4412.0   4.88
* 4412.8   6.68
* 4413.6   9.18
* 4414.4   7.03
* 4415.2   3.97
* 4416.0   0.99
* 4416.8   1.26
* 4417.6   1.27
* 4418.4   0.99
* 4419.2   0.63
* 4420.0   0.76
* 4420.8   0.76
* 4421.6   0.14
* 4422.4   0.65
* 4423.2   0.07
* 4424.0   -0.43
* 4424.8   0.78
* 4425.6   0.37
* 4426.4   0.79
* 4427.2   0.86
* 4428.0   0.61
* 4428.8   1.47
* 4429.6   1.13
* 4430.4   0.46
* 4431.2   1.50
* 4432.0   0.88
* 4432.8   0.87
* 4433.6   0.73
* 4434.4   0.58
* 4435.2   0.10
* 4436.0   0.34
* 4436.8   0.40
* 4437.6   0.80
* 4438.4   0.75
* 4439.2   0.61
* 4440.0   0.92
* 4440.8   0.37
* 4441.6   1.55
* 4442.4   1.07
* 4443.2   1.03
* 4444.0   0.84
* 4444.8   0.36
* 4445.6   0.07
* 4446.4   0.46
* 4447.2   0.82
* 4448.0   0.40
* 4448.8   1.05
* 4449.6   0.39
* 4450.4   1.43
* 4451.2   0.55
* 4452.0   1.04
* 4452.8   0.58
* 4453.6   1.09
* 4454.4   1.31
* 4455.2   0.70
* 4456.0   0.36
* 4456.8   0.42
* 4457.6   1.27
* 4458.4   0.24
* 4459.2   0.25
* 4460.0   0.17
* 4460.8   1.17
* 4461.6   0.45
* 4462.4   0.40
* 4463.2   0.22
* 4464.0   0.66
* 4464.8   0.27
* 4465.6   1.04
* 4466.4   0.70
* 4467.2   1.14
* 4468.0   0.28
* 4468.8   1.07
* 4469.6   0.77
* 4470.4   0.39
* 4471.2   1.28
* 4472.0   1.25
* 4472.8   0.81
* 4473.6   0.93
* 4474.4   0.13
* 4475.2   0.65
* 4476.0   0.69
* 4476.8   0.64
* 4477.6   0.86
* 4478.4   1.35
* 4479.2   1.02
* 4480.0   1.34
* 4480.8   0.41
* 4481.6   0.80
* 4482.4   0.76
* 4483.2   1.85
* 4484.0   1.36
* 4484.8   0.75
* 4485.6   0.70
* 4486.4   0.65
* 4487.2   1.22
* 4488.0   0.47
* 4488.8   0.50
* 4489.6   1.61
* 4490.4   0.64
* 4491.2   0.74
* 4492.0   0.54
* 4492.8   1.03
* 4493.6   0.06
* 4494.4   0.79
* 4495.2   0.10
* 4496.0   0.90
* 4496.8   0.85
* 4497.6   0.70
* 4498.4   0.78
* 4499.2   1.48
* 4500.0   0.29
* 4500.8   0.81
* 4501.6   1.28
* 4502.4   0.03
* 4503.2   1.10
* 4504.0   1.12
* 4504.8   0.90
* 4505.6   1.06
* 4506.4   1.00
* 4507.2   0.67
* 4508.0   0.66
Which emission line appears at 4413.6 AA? [O II] 3727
